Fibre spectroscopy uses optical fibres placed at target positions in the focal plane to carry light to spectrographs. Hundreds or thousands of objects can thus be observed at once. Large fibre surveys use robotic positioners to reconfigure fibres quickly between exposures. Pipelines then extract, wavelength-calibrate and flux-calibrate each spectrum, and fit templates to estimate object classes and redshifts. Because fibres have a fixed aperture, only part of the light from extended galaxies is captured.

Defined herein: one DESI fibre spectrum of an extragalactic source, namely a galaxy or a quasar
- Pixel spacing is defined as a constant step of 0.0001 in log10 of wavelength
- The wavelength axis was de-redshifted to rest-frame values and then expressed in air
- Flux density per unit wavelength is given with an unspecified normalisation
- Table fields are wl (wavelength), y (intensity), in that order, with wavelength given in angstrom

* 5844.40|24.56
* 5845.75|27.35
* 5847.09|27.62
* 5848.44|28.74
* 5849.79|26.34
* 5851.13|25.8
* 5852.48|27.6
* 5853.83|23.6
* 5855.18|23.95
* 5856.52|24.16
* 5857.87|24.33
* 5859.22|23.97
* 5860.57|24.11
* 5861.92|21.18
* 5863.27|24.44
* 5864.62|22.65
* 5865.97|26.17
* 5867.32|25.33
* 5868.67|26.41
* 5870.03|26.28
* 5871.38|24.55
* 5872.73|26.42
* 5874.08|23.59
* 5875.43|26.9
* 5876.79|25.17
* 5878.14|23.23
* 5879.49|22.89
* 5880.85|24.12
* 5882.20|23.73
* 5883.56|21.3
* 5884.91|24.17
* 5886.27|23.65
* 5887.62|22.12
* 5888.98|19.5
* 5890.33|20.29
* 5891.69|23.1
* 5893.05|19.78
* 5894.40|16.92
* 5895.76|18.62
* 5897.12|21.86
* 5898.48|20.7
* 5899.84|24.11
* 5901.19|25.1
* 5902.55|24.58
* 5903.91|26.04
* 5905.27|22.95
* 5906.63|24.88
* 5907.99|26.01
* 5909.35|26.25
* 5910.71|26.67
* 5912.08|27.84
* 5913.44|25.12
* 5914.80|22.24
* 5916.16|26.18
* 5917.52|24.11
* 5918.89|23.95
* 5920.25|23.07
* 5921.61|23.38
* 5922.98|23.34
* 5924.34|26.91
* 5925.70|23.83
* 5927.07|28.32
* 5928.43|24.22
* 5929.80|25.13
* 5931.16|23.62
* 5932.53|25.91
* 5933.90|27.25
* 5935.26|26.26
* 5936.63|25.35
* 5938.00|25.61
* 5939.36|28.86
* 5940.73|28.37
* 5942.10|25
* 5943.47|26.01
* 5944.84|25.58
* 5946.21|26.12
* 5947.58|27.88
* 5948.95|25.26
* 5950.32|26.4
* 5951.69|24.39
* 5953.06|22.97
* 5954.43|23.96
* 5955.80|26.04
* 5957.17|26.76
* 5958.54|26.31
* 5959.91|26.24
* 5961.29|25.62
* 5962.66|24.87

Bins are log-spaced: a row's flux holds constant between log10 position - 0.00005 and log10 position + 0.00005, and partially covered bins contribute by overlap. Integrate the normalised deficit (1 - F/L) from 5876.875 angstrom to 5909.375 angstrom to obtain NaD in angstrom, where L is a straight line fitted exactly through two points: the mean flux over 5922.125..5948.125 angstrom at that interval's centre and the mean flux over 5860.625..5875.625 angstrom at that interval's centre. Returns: 3.2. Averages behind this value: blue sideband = 24.8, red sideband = 25.9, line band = 22.7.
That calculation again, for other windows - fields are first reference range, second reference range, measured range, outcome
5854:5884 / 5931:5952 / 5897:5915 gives 0.38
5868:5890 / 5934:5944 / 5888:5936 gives 2.77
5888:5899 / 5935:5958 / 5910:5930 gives -1.69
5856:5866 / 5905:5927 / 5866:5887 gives -0.44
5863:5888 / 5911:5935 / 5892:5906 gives 1.48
